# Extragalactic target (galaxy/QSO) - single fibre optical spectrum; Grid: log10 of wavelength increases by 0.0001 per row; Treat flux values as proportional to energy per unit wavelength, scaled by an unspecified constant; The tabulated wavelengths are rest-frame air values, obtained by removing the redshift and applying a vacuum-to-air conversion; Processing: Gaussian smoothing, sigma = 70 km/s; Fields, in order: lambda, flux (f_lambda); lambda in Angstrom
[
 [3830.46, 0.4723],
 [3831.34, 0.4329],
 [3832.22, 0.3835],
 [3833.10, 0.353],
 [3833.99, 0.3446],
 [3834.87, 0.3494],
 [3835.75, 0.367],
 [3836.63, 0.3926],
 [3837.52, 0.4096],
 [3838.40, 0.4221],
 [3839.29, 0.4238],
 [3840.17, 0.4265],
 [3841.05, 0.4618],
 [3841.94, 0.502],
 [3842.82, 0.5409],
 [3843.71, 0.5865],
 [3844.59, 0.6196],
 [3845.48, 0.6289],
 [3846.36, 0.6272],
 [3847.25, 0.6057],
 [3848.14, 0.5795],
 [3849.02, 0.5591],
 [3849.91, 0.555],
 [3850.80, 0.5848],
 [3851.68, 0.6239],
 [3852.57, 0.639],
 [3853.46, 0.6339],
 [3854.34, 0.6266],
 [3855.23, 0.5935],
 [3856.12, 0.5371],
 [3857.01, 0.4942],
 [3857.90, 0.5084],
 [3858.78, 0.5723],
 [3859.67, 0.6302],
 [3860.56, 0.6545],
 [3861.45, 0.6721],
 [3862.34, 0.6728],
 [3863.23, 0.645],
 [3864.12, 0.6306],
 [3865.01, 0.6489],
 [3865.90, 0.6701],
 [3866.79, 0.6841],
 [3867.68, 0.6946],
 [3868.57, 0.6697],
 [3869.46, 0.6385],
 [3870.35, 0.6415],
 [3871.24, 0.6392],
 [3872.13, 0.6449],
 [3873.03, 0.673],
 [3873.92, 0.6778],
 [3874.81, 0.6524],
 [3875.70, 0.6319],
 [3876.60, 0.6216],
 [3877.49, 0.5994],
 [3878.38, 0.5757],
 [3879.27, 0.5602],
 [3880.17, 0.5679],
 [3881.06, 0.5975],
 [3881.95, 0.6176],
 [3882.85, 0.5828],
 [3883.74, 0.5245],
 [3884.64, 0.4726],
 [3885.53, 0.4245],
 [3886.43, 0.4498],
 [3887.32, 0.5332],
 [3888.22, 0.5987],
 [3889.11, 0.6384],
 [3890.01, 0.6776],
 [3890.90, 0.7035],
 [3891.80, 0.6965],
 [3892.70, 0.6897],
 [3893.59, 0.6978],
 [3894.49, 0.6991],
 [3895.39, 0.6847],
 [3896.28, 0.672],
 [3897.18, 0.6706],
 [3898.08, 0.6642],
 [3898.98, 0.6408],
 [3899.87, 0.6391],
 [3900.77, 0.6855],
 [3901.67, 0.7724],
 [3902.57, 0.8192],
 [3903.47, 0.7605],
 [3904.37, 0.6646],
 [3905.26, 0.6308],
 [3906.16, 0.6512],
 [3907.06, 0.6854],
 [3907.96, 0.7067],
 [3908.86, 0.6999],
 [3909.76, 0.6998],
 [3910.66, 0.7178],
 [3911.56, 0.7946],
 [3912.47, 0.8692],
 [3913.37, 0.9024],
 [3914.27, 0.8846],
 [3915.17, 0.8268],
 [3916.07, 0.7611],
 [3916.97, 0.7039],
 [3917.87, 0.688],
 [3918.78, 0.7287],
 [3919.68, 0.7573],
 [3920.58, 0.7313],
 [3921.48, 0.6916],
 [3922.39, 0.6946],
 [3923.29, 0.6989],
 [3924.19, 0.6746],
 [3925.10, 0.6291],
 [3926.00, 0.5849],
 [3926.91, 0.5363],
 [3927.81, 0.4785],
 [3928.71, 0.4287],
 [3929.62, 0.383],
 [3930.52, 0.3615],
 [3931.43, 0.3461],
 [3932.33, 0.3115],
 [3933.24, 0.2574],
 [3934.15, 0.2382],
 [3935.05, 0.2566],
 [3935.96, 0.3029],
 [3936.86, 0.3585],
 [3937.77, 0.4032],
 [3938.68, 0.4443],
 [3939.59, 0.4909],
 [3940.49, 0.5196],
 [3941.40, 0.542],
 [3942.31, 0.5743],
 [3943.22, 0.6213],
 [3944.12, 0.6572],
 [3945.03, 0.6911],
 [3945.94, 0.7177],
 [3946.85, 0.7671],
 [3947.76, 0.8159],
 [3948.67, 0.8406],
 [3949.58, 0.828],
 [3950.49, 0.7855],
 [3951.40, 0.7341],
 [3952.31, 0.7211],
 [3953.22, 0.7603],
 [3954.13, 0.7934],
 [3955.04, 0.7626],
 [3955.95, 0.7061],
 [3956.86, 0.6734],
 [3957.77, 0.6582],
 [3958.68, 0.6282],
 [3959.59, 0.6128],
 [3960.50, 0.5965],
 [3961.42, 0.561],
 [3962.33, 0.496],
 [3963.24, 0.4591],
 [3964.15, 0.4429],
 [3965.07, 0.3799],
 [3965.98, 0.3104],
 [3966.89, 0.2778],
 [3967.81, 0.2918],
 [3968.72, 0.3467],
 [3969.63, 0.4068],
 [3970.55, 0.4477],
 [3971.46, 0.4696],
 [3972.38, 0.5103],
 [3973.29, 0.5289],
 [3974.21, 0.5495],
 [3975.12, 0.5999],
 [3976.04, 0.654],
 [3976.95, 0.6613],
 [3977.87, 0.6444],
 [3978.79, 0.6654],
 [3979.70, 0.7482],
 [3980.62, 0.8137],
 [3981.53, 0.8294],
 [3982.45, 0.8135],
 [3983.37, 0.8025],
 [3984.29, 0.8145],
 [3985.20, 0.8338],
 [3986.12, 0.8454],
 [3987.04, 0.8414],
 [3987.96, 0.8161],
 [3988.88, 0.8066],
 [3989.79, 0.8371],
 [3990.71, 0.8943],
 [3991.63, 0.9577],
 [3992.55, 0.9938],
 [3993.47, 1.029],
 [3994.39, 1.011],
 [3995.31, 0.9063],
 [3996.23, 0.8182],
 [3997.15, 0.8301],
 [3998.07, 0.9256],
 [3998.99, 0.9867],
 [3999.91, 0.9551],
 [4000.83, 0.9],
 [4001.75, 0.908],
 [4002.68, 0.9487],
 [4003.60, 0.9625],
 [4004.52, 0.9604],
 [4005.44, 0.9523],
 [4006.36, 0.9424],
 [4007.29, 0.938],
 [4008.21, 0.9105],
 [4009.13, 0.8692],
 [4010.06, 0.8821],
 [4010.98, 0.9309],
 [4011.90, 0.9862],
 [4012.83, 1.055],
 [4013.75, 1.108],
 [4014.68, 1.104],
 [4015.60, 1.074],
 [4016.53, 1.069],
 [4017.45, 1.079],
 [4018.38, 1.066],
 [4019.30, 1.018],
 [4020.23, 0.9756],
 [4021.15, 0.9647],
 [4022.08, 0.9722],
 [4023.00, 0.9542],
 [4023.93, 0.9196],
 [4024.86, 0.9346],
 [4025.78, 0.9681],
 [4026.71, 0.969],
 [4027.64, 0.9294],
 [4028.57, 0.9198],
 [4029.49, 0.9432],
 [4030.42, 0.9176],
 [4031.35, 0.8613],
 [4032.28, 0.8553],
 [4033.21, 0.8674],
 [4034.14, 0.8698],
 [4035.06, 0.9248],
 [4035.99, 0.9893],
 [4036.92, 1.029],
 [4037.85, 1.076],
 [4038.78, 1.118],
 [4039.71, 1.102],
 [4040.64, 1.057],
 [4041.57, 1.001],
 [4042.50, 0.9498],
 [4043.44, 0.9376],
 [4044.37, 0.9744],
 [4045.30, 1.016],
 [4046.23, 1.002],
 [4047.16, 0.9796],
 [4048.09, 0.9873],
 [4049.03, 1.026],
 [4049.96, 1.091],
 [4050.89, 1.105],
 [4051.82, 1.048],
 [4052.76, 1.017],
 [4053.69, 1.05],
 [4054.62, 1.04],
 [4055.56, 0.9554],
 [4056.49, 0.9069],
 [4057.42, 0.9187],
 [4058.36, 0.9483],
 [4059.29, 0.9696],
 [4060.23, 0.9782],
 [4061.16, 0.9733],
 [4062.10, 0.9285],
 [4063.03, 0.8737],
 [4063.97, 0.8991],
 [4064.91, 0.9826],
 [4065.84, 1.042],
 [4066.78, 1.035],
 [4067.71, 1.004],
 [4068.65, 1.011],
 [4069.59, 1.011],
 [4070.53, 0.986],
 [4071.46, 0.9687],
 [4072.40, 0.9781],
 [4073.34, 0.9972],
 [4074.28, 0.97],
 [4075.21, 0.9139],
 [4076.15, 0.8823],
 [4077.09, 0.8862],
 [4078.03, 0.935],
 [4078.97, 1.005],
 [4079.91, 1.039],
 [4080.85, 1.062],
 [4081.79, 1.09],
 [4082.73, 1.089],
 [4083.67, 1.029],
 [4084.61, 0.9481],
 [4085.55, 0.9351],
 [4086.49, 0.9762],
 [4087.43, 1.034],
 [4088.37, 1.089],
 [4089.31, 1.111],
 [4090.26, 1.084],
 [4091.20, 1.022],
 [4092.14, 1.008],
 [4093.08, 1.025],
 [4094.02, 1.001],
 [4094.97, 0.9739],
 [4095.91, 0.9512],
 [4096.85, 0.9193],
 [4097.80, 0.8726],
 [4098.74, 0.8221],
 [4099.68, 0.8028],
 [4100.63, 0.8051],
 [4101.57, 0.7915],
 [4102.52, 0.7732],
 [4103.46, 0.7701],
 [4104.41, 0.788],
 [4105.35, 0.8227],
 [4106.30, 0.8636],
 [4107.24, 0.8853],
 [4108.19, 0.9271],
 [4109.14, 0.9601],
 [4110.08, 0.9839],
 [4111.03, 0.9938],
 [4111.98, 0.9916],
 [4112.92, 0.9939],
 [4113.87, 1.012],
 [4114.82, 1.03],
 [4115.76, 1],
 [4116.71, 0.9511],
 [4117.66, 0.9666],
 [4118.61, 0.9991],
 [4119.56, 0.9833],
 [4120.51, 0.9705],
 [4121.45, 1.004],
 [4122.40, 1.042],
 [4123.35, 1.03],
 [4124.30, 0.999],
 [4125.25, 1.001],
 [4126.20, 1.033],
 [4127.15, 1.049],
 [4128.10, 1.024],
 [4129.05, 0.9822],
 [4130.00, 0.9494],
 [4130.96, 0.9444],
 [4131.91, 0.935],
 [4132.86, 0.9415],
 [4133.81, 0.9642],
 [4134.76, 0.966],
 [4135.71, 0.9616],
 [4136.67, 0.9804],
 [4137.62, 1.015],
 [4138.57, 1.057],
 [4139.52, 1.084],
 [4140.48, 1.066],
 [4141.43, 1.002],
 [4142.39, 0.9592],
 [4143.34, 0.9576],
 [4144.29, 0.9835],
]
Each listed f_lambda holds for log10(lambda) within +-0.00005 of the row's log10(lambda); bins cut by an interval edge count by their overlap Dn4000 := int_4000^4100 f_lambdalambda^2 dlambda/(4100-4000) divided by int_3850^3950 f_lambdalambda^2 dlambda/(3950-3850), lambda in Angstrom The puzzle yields 1.70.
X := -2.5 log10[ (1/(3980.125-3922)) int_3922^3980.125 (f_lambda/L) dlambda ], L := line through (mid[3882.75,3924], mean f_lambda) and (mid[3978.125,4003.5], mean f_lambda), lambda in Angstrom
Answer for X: 0.39 mag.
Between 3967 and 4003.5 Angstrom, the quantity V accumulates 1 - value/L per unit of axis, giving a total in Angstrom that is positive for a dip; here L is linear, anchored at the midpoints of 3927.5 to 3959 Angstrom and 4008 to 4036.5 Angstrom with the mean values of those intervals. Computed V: 1.4 Angstrom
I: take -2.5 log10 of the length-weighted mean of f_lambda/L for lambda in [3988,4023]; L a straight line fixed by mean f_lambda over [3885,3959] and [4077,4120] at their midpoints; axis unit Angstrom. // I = -0.21 mag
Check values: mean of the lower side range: 0.637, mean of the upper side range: 0.957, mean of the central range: 0.959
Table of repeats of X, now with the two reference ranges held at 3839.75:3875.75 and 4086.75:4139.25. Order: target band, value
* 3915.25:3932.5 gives 0.17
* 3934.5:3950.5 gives 0.24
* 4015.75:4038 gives -0.14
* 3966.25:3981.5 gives 0.38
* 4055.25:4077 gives -0.08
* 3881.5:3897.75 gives 0.07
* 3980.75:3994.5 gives -0.11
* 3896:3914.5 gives -0.08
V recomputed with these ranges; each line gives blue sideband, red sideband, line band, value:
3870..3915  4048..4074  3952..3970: 5.7 Angstrom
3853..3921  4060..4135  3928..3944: 7.1 Angstrom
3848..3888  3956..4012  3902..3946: 4.1 Angstrom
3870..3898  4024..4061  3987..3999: -0.5 Angstrom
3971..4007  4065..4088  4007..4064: -4.4 Angstrom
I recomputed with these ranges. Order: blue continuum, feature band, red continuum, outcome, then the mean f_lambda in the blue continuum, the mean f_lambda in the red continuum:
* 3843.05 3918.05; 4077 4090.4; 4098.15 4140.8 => -0.13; 0.648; 0.953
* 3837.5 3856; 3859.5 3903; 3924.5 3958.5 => -0.14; 0.558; 0.568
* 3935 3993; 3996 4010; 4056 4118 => -0.24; 0.638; 0.958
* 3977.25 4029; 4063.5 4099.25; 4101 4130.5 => -0.05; 0.921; 0.953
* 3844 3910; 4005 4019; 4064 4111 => -0.19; 0.631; 0.956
